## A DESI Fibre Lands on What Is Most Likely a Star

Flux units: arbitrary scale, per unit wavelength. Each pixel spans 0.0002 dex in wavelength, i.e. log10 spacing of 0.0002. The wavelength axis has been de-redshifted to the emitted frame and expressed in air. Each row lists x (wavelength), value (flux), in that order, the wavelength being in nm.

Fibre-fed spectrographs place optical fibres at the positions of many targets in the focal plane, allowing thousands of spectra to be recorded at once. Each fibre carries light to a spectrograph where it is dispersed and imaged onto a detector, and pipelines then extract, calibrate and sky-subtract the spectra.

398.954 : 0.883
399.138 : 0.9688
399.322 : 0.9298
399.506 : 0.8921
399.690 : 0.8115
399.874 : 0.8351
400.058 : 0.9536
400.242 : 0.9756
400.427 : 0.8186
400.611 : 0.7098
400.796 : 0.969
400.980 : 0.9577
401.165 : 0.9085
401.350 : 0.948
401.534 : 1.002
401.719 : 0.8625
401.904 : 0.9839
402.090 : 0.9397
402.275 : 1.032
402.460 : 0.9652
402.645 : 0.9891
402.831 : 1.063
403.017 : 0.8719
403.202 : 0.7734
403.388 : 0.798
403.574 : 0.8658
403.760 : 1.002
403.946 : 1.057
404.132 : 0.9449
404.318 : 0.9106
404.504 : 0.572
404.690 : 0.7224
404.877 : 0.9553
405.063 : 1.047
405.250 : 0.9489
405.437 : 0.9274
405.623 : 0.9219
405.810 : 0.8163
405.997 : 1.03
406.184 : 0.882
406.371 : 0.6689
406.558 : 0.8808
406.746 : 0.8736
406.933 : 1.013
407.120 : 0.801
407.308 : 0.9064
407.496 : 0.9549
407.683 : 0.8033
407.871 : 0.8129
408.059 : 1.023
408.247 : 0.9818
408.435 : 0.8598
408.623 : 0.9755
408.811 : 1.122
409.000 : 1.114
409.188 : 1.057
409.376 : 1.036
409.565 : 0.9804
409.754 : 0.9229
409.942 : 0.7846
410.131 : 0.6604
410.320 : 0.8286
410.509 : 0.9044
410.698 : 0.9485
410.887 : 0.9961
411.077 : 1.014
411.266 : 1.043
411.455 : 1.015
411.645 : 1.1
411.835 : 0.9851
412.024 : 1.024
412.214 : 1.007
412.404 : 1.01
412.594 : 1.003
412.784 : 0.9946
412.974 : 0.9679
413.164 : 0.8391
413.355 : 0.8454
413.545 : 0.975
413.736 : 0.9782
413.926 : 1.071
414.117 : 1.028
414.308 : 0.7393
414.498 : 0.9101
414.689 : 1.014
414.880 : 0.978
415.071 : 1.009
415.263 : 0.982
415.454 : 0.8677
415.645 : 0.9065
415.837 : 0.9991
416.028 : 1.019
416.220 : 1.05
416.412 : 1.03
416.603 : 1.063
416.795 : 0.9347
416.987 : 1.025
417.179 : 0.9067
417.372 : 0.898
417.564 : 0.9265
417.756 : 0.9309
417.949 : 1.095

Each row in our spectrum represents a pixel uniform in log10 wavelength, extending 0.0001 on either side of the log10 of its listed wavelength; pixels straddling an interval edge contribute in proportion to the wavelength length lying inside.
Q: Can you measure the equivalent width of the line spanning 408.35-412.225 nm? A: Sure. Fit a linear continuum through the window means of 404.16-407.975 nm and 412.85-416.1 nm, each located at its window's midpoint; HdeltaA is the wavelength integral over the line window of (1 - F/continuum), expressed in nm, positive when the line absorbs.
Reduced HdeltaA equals -0.248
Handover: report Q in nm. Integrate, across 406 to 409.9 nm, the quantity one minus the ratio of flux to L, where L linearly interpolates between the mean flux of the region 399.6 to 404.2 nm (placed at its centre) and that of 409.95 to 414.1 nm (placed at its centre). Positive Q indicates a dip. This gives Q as 0.045 nm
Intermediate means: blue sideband 0.922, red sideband 0.96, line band 0.934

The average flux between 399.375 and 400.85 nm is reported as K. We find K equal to 0.87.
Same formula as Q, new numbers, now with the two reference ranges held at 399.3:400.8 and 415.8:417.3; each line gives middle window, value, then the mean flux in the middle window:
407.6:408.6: 0.03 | 0.903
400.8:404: -0.19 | 0.942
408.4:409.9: -0.10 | 1.01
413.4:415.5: 0.06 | 0.959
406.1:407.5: 0.09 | 0.867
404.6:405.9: 0.01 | 0.906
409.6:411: 0.12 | 0.87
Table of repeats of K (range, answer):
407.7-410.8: 0.935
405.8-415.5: 0.945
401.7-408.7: 0.906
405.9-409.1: 0.924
